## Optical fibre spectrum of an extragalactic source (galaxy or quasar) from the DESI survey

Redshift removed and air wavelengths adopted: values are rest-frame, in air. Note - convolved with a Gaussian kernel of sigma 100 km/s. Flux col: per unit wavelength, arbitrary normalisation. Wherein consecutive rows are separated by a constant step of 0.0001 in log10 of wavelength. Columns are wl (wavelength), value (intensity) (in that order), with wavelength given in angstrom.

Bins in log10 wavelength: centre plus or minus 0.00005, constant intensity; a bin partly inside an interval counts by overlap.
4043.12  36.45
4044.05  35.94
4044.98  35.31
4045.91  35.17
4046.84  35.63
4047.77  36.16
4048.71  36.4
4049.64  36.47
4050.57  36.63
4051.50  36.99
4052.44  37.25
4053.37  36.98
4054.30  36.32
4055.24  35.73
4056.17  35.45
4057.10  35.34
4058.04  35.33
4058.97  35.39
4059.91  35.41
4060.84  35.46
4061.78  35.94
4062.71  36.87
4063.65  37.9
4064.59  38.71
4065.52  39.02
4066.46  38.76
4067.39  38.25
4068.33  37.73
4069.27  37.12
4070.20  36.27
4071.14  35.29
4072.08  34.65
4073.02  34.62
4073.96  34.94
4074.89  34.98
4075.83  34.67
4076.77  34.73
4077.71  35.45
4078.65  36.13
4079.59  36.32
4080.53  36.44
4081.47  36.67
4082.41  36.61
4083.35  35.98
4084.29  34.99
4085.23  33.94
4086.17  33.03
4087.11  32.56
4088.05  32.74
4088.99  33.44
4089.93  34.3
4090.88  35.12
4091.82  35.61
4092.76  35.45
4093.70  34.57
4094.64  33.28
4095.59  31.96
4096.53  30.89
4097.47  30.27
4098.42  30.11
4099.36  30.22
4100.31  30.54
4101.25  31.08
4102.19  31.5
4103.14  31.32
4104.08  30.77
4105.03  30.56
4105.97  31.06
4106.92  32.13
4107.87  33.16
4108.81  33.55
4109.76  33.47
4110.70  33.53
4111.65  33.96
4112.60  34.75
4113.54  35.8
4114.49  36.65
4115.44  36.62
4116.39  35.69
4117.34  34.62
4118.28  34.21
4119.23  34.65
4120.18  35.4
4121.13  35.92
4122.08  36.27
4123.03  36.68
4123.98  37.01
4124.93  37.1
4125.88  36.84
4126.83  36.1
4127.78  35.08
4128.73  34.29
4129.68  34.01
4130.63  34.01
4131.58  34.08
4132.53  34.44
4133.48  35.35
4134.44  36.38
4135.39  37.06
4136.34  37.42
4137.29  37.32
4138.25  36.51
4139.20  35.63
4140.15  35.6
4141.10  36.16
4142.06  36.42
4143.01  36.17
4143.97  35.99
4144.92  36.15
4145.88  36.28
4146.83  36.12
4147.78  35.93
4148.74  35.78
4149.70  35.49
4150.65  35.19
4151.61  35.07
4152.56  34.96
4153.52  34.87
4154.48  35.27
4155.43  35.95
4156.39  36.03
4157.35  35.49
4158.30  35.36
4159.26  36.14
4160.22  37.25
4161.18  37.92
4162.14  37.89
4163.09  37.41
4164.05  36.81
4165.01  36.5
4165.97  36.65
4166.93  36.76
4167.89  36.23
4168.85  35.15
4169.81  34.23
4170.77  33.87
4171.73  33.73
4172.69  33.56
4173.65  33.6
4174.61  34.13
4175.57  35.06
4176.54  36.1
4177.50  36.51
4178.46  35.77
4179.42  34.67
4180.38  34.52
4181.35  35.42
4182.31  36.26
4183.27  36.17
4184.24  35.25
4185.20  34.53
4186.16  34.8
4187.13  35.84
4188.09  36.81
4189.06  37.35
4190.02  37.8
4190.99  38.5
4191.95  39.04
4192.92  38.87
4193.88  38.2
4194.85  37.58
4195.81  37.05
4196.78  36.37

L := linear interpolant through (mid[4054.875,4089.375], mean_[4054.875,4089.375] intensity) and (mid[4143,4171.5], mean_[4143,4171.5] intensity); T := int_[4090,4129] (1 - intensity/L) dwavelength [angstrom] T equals 2.2 angstrom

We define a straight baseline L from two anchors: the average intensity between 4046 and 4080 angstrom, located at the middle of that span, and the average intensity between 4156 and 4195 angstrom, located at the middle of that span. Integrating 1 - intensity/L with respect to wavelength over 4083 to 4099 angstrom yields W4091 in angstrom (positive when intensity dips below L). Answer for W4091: 1.2 angstrom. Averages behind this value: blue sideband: 36.2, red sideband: 36.1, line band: 33.4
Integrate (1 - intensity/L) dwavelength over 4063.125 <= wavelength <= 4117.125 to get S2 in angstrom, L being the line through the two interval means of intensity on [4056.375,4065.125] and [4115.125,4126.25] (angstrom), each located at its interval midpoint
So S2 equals 2.5 angstrom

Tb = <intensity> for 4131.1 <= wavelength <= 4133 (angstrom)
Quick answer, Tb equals 34.3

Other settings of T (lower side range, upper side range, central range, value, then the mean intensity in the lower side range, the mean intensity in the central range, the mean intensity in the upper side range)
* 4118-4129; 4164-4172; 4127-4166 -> -0.3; 35.8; 35.9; 35.5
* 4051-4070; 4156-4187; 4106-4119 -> 0.7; 36.8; 34.4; 35.6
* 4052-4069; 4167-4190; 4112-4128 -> 0.1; 36.8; 35.8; 35.3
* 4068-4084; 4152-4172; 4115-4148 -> 0.1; 35.8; 35.8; 36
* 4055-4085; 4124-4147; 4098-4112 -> 1.6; 36.1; 31.8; 35.9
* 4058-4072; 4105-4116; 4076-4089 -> 0.3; 36.9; 35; 33.9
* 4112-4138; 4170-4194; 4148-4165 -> -0.1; 35.7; 36.1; 35.8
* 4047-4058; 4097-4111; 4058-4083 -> -1.2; 36.3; 36.3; 31.5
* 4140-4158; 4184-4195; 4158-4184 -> 0.5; 35.7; 35.7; 37.1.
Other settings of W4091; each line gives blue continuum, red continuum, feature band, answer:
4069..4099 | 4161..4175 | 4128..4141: -0.15 angstrom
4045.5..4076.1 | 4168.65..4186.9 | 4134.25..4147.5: -0.38 angstrom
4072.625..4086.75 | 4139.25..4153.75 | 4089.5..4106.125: 1.53 angstrom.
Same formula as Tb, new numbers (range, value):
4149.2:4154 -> 35.1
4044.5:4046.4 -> 35.3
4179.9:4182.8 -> 35.4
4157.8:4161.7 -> 36.7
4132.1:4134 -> 34.8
